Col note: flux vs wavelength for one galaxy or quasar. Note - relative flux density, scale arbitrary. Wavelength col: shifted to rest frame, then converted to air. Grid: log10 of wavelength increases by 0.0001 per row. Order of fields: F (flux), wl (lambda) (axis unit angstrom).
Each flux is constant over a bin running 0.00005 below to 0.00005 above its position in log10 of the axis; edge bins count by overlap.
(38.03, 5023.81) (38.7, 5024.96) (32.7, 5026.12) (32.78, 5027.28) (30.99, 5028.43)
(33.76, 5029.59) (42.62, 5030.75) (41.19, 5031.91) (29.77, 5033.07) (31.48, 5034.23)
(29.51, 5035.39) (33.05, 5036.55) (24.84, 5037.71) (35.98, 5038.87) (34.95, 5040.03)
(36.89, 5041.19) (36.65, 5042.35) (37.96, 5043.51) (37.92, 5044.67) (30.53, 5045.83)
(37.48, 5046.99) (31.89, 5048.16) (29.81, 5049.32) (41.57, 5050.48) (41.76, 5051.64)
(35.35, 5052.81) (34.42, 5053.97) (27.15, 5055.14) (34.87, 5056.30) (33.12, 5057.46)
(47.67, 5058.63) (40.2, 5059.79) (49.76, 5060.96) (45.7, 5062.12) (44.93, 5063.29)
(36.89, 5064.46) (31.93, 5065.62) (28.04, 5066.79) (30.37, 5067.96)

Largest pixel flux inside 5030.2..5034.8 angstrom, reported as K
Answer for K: 42.62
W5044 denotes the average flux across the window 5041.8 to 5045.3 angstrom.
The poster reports 37.5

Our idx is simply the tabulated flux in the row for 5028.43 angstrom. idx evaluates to 30.99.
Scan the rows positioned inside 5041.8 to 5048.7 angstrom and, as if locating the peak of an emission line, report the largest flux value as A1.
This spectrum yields 37.96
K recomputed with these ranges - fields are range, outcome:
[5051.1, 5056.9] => 41.76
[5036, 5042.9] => 36.89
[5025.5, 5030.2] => 33.76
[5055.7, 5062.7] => 49.76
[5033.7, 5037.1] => 33.05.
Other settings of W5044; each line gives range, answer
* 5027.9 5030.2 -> 32.5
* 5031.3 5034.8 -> 34.2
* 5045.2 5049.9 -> 32.5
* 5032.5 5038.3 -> 29.7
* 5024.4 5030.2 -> 33.8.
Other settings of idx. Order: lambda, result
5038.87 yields 35.98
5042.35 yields 36.65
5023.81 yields 38.03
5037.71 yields 24.84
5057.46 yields 33.12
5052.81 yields 35.35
